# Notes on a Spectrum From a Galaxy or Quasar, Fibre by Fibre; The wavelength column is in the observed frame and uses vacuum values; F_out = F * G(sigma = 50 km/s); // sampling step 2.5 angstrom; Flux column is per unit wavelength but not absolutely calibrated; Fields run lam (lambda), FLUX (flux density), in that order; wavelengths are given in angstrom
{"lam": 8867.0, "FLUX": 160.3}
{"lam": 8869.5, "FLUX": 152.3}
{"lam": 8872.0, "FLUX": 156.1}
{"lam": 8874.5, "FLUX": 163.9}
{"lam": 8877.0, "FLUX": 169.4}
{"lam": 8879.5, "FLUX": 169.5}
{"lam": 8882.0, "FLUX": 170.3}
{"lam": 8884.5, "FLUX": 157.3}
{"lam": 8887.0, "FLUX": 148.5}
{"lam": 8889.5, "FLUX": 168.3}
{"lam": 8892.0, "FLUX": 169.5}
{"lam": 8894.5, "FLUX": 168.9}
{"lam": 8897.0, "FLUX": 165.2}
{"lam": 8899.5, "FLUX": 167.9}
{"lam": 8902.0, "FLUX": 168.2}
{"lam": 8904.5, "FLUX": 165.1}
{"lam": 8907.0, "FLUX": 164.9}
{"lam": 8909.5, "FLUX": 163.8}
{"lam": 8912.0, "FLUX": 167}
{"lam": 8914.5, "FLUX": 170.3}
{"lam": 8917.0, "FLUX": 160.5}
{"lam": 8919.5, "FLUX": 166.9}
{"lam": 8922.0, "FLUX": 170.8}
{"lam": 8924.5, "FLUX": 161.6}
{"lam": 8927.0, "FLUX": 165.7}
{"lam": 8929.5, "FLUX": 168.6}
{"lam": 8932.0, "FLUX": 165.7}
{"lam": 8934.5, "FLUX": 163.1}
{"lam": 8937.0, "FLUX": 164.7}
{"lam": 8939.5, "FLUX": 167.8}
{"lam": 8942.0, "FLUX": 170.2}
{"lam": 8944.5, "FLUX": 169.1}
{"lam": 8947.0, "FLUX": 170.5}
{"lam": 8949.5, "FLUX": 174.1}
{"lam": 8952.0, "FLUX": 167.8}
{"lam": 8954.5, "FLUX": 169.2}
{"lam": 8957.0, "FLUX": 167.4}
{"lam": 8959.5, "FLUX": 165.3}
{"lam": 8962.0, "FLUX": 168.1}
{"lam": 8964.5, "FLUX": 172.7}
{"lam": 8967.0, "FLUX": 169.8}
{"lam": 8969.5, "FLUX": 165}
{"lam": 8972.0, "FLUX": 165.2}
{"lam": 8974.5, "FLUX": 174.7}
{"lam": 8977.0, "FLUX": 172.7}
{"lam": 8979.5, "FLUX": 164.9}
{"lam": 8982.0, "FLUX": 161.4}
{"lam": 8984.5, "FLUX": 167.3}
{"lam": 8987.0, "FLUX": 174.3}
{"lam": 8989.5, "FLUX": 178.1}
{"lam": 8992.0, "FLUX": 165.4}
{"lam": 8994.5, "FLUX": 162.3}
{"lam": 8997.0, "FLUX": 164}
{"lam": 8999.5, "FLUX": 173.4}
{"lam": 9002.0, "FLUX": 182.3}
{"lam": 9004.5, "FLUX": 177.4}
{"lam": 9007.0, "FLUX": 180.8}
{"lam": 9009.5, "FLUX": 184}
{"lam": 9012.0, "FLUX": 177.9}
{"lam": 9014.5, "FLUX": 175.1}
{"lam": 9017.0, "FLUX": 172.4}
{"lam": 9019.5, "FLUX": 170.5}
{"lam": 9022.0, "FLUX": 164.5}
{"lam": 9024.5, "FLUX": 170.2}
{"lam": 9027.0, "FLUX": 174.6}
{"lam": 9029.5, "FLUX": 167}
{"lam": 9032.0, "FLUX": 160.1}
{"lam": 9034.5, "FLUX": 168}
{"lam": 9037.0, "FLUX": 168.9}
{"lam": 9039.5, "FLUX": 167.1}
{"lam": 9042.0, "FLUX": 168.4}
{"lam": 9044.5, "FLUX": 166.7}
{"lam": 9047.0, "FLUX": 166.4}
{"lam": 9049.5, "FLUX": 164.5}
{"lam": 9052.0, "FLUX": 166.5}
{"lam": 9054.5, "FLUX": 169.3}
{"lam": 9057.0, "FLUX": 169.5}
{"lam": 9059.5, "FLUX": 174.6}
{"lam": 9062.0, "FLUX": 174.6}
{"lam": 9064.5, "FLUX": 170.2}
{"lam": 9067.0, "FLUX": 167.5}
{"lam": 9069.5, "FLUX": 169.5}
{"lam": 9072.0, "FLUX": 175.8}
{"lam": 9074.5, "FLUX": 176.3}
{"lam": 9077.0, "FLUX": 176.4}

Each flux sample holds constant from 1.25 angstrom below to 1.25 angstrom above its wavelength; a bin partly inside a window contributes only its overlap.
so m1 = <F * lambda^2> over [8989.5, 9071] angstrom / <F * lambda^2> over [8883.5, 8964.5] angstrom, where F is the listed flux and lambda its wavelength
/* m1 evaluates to 1.05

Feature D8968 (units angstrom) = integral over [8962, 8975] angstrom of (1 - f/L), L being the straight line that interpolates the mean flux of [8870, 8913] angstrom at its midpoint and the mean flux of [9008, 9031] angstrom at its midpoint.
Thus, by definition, 0.0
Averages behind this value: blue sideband 165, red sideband 173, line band 169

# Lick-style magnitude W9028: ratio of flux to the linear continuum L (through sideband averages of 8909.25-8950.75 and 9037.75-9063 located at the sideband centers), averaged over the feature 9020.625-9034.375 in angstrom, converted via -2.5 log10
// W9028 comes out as 0.01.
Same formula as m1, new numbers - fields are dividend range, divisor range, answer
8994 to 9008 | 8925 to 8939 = 1.07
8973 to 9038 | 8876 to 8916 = 1.06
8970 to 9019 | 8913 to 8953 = 1.04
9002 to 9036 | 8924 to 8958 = 1.05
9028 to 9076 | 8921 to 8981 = 1.03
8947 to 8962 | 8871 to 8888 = 1.06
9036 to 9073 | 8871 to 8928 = 1.06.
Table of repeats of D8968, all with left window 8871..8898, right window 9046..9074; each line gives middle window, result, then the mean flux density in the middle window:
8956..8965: -0.1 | 168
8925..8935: 0.0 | 166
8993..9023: -1.0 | 174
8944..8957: -0.3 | 170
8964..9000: -0.2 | 169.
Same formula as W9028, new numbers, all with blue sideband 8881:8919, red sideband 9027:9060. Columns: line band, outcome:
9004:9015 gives -0.078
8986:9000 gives -0.017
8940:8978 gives -0.021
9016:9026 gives -0.015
